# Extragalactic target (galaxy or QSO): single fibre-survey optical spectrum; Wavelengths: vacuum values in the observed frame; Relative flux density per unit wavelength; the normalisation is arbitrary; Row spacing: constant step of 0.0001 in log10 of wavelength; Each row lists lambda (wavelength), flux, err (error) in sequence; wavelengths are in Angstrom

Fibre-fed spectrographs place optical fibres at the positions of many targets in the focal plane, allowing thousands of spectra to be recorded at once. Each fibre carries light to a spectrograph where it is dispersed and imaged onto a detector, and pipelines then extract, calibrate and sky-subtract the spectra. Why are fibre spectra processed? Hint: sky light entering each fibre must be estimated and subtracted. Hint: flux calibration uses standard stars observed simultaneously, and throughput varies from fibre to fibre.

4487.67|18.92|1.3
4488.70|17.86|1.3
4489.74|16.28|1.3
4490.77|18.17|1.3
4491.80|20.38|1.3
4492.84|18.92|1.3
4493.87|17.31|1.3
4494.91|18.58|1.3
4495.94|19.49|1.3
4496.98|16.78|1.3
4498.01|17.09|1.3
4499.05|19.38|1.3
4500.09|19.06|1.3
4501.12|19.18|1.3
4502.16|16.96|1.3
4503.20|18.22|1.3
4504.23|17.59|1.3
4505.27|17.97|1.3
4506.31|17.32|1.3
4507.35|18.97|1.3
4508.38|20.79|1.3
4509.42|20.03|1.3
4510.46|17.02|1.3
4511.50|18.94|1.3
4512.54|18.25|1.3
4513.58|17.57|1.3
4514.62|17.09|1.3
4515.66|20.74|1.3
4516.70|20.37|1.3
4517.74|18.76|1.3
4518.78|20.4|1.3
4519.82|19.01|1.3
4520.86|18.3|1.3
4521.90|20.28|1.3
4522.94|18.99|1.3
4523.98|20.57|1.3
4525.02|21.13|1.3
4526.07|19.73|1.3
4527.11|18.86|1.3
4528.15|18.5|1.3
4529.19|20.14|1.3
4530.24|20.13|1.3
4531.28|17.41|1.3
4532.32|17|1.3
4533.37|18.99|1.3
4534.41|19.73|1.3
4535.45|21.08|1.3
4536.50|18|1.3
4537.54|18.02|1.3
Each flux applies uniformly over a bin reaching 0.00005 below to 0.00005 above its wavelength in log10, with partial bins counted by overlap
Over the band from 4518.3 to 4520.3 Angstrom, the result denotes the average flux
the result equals 19.7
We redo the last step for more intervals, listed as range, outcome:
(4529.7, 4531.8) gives 18.8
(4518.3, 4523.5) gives 19.4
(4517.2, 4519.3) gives 19.6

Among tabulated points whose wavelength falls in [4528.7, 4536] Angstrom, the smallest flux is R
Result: 17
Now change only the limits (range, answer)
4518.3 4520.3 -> 19.01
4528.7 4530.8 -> 20.13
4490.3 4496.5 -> 17.31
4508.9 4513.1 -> 17.02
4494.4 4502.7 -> 16.78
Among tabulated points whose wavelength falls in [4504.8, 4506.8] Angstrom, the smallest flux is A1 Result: 17.32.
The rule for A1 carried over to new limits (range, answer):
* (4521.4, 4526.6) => 18.99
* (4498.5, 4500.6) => 19.06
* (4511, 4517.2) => 17.09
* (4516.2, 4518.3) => 18.76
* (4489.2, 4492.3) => 16.28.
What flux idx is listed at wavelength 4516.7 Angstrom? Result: 20.37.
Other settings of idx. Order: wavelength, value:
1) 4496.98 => 16.78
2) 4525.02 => 21.13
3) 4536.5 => 18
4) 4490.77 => 18.17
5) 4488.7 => 17.86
